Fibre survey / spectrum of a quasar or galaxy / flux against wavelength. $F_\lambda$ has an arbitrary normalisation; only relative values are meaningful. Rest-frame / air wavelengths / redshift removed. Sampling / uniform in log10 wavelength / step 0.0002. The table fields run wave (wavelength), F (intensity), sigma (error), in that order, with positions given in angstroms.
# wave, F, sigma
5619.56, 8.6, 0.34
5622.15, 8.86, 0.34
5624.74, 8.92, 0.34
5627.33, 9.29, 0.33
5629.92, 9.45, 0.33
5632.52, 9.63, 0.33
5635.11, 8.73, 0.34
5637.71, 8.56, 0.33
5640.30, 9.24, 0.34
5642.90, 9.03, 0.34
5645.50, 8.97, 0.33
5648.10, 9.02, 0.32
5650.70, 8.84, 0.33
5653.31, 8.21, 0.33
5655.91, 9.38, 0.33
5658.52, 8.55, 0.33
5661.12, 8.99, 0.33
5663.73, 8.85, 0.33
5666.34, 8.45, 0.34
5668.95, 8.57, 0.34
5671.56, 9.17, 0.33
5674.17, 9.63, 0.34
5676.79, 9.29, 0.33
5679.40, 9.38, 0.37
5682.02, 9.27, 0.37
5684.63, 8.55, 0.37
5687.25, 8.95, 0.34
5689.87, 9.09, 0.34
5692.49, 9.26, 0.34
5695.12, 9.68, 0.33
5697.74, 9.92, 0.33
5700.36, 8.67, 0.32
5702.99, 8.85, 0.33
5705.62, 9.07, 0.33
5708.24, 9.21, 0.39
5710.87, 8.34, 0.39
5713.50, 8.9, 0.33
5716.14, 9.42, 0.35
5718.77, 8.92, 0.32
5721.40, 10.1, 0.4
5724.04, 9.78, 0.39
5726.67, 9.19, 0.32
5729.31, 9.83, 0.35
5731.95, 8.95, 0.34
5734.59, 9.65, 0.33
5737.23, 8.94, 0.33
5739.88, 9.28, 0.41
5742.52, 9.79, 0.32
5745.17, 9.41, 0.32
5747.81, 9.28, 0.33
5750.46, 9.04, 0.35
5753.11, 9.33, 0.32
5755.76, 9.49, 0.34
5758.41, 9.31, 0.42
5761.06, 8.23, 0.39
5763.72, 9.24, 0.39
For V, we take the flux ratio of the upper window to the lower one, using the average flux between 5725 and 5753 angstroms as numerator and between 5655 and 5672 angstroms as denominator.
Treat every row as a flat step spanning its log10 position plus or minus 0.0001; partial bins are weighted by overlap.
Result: 1.06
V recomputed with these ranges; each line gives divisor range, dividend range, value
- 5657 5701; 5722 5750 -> 1.04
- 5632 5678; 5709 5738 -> 1.04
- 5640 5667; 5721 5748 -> 1.07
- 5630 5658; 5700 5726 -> 1.02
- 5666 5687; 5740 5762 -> 1.02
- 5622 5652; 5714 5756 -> 1.04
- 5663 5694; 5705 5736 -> 1.03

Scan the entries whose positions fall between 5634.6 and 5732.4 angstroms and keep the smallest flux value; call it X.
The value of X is 8.21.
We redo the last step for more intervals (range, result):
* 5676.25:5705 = 8.55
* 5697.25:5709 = 8.67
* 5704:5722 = 8.34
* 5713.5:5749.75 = 8.9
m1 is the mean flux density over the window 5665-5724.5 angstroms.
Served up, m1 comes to 9.14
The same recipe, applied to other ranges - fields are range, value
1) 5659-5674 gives 8.86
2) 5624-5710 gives 9.05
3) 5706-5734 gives 9.27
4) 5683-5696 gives 9.09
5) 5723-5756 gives 9.37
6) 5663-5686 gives 9.02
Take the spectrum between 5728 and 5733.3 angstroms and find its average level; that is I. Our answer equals 9.39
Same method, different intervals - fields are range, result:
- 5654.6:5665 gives 8.94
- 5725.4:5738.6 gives 9.31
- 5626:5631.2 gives 9.37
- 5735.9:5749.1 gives 9.34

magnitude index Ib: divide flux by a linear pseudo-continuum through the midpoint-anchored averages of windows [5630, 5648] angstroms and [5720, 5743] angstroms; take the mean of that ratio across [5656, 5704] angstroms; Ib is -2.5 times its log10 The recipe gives 0.02 mag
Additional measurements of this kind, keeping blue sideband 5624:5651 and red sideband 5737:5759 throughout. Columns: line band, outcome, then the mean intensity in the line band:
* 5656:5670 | 0.05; 8.74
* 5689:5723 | 0.01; 9.19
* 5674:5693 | 0.00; 9.15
